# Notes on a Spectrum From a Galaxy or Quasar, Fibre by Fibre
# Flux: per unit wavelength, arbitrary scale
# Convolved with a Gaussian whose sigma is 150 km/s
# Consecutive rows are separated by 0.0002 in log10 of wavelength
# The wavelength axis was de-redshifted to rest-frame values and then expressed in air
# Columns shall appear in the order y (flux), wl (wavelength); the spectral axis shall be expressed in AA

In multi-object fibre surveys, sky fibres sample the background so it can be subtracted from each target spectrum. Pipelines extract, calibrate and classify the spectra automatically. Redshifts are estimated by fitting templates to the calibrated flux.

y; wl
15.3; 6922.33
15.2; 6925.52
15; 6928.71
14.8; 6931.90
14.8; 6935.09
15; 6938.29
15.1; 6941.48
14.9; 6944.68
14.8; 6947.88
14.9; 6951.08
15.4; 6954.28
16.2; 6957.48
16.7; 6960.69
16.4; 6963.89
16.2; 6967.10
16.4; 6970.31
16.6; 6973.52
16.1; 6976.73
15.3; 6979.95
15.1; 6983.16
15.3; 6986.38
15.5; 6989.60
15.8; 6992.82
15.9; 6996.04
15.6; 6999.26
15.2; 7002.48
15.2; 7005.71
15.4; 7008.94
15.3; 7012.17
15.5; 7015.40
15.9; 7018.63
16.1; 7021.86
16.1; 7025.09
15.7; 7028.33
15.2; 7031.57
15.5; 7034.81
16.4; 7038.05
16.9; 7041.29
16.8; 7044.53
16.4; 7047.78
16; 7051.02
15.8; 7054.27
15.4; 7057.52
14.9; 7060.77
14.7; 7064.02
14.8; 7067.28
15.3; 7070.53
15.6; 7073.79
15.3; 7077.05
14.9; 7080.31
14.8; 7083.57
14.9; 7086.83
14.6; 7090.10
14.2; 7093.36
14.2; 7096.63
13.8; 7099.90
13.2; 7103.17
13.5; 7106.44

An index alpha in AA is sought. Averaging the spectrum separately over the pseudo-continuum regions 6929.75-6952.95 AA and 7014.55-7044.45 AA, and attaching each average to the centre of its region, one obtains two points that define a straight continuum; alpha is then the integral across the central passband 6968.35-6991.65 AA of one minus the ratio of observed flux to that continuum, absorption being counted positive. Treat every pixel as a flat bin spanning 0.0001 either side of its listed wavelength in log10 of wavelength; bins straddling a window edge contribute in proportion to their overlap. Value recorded -0.6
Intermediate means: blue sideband 14.9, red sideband 16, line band 15.8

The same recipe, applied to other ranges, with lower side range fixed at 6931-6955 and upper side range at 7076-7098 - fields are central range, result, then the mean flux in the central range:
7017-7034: -1.13 AA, 15.8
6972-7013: -1.93 AA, 15.6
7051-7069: -0.56 AA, 15.2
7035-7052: -1.92 AA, 16.4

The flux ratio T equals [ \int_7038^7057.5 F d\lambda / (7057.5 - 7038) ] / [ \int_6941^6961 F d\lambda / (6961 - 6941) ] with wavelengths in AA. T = 1.06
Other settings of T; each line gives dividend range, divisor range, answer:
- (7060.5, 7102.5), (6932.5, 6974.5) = 0.94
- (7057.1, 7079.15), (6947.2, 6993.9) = 0.96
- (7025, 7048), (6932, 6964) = 1.05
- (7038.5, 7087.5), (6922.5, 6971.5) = 1.01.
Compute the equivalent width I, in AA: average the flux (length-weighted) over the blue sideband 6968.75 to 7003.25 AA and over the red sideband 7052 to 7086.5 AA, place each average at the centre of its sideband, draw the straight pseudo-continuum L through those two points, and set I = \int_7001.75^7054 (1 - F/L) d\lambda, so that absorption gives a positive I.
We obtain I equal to -1.4 AA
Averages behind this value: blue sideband 15.7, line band 15.9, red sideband 15.2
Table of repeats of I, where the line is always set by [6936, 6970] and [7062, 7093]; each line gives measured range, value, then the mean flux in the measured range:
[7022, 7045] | -1.3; 16.1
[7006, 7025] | -0.5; 15.7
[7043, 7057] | -1.0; 16.2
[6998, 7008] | 0.0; 15.3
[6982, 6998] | -0.1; 15.5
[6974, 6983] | -0.2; 15.7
